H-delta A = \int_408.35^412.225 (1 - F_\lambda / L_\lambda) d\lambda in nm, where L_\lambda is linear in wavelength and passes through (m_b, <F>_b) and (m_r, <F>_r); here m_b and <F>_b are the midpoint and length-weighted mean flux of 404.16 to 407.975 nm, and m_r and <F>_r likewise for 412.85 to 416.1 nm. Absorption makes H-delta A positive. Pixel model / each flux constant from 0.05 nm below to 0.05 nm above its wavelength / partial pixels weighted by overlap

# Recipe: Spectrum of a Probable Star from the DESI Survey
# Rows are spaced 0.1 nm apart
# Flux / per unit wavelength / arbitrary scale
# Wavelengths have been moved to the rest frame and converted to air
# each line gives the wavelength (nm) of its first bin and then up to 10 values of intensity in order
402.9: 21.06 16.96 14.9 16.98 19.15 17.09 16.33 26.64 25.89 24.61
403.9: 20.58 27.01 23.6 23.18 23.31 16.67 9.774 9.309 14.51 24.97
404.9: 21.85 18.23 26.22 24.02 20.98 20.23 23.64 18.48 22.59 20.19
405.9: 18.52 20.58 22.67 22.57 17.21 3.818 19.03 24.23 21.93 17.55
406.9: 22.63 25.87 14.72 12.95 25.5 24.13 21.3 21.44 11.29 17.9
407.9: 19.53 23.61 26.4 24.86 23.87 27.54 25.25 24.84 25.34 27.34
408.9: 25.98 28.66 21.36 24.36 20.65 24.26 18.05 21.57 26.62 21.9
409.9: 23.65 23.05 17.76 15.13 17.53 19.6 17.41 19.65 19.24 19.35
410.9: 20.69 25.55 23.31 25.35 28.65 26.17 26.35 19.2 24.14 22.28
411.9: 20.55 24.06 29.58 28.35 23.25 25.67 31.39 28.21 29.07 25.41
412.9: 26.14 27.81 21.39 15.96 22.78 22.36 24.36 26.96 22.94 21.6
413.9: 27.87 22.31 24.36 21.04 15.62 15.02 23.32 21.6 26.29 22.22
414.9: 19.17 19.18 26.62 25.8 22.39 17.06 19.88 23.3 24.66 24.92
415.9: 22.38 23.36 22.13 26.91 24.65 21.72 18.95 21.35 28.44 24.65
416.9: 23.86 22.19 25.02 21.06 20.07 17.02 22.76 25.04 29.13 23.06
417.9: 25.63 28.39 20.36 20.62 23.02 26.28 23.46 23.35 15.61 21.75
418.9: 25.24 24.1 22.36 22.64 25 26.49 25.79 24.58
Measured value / -0.37 nm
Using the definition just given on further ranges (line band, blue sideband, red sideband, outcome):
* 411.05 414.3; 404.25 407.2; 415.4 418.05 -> -0.39 nm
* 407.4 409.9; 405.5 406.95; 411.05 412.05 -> -0.18 nm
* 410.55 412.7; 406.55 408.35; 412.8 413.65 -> -0.14 nm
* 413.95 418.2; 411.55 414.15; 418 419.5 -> 0.20 nm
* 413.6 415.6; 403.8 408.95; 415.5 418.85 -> 0.06 nm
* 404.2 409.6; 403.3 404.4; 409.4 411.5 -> 0.25 nm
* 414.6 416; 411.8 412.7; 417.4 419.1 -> 0.13 nm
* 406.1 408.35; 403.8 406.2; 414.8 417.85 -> 0.10 nm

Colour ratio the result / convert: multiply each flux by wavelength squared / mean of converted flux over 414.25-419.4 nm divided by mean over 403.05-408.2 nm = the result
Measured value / 1.2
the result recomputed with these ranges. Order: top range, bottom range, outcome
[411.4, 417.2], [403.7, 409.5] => 1.14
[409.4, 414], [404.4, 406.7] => 1.25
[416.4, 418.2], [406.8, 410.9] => 1.11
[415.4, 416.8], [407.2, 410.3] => 1.06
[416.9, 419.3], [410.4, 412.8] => 0.98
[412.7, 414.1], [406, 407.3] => 1.29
